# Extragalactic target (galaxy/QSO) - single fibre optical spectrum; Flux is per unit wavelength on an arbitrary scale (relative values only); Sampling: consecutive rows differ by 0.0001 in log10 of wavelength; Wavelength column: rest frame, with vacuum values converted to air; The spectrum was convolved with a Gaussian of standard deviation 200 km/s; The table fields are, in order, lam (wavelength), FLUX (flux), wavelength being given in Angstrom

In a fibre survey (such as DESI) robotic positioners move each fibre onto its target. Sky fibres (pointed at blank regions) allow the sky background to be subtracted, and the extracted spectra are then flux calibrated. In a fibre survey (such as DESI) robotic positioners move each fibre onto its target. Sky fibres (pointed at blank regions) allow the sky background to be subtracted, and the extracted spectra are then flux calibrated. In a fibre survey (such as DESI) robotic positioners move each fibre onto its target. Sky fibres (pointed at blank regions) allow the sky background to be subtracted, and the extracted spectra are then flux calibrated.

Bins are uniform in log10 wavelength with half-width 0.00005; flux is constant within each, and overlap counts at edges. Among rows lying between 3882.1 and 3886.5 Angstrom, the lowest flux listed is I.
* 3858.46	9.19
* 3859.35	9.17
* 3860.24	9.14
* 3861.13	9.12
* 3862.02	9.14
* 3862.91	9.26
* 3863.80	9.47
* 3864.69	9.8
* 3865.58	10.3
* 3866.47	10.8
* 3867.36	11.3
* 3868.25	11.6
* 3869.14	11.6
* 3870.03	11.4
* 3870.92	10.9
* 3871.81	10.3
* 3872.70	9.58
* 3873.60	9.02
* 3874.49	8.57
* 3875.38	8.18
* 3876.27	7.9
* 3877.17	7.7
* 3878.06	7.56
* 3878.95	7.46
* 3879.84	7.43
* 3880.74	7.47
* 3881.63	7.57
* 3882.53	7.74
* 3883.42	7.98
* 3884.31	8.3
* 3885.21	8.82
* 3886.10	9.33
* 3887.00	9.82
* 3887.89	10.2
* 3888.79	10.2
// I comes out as 7.74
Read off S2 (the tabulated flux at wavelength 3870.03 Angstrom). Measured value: 11.4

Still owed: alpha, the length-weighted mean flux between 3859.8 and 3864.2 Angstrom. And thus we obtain 9.22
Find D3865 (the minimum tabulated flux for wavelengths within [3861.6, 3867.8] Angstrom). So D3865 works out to 9.14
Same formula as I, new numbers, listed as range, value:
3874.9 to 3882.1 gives 7.43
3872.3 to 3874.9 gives 8.57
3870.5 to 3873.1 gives 9.58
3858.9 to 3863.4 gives 9.12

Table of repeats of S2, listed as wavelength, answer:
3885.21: 8.82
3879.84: 7.43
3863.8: 9.47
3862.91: 9.26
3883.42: 7.98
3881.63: 7.57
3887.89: 10.2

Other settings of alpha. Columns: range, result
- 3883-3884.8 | 8.15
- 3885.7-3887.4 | 9.55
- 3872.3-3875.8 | 8.82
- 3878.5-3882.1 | 7.48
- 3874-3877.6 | 8.1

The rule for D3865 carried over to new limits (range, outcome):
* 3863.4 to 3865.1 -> 9.47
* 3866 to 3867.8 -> 10.8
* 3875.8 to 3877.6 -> 7.7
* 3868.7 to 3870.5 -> 11.4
